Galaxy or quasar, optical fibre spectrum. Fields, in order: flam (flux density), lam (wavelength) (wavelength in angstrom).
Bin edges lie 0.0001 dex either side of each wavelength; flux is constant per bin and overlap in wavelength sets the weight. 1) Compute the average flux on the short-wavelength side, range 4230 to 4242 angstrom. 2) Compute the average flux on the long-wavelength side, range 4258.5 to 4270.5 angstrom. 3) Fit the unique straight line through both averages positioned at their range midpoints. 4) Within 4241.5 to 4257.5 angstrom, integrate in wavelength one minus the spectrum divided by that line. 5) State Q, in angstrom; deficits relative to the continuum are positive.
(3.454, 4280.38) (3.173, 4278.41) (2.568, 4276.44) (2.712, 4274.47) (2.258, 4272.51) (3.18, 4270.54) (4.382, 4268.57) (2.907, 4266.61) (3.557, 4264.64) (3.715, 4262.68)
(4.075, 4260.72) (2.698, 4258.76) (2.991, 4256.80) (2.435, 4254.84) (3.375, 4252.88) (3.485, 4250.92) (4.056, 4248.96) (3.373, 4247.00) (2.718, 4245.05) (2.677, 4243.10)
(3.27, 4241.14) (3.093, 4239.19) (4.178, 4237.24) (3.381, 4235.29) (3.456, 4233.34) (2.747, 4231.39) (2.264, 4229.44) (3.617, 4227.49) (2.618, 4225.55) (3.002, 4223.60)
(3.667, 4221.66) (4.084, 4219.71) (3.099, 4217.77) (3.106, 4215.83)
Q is 1.4 angstrom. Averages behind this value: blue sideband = 3.32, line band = 3.15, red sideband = 3.58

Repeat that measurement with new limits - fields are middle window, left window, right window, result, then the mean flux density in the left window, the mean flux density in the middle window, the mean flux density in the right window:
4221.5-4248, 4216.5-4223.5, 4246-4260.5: 2.1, 3.52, 3.13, 3.25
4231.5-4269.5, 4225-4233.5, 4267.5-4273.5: -3.1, 2.91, 3.34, 3.27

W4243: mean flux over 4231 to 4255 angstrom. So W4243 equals 3.29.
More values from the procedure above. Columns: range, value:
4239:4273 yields 3.25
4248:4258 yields 3.25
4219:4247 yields 3.2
